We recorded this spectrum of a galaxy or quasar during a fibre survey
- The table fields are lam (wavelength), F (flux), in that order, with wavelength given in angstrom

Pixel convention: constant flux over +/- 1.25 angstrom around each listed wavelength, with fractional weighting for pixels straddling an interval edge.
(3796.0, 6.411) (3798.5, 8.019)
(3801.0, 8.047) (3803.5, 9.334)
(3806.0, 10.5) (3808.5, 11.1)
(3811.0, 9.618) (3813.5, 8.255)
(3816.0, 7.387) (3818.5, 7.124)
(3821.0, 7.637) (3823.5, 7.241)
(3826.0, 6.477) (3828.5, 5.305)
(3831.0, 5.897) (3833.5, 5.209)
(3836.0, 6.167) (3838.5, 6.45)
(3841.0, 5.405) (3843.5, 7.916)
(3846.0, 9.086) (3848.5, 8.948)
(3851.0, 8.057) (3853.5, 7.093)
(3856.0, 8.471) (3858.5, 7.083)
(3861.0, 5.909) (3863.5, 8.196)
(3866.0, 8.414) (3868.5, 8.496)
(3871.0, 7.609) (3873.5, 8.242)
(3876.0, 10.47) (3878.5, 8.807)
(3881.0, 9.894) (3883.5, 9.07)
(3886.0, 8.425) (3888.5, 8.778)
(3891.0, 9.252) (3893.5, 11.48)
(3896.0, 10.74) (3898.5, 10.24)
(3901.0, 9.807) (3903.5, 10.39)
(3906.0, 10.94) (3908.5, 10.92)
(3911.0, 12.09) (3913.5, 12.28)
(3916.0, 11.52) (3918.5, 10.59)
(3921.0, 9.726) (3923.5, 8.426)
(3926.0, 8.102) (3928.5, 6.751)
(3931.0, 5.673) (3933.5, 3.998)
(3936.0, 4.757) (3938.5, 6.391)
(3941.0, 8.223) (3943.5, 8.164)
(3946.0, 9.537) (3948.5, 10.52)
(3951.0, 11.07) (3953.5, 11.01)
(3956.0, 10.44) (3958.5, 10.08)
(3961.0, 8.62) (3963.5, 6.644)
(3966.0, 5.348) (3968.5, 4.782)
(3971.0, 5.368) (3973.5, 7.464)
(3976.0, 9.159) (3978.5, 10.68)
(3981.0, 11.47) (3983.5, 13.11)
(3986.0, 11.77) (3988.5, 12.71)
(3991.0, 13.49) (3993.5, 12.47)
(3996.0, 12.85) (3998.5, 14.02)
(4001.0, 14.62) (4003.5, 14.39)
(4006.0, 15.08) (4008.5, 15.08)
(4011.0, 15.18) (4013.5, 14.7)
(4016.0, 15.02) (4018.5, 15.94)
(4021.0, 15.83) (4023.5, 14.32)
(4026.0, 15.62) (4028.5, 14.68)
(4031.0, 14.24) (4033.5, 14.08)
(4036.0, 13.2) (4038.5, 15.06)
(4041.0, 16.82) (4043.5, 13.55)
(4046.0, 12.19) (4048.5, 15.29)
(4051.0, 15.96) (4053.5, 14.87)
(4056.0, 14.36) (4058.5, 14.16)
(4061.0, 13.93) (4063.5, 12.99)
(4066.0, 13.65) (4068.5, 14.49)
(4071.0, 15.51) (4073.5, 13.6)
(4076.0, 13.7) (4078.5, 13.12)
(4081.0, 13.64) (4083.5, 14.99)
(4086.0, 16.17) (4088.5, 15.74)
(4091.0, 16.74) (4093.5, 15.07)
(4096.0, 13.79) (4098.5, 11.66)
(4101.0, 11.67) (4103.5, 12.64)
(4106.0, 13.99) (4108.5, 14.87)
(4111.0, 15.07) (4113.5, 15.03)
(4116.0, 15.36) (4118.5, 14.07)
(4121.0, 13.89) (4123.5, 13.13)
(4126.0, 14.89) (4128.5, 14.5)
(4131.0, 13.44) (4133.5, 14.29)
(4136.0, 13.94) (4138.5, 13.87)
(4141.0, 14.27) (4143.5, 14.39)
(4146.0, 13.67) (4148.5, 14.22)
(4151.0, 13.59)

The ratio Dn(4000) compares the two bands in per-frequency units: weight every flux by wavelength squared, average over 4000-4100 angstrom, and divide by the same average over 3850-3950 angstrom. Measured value 1.8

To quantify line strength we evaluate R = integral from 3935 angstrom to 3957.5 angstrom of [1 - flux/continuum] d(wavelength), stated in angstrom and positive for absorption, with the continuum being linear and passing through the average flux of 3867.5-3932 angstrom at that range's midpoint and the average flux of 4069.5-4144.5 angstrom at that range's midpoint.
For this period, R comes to 3.6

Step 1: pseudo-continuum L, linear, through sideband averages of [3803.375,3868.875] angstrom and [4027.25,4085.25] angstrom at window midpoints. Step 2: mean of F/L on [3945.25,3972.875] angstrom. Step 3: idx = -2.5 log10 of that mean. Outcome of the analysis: 0.31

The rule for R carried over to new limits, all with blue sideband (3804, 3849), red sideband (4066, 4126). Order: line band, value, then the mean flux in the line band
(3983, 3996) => -1.2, 12.7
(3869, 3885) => -0.3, 8.98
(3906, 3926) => -1.8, 10.6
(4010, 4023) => -3.2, 15.3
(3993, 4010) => -3.2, 14.2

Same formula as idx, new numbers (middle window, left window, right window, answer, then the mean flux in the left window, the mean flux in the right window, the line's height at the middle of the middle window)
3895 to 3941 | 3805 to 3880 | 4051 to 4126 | 0.07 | 7.75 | 14.2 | 9.74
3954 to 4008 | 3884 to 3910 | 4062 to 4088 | 0.13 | 10.1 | 14.2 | 12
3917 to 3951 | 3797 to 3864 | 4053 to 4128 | 0.28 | 7.62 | 14.2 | 10.2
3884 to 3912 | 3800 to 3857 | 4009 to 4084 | -0.04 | 7.68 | 14.5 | 9.85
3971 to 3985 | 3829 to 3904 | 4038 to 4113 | 0.16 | 8.28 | 14.3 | 11.5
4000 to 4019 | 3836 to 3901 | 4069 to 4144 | -0.25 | 8.48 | 14.2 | 11.9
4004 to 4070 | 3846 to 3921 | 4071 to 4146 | -0.16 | 9.39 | 14.2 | 12.7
